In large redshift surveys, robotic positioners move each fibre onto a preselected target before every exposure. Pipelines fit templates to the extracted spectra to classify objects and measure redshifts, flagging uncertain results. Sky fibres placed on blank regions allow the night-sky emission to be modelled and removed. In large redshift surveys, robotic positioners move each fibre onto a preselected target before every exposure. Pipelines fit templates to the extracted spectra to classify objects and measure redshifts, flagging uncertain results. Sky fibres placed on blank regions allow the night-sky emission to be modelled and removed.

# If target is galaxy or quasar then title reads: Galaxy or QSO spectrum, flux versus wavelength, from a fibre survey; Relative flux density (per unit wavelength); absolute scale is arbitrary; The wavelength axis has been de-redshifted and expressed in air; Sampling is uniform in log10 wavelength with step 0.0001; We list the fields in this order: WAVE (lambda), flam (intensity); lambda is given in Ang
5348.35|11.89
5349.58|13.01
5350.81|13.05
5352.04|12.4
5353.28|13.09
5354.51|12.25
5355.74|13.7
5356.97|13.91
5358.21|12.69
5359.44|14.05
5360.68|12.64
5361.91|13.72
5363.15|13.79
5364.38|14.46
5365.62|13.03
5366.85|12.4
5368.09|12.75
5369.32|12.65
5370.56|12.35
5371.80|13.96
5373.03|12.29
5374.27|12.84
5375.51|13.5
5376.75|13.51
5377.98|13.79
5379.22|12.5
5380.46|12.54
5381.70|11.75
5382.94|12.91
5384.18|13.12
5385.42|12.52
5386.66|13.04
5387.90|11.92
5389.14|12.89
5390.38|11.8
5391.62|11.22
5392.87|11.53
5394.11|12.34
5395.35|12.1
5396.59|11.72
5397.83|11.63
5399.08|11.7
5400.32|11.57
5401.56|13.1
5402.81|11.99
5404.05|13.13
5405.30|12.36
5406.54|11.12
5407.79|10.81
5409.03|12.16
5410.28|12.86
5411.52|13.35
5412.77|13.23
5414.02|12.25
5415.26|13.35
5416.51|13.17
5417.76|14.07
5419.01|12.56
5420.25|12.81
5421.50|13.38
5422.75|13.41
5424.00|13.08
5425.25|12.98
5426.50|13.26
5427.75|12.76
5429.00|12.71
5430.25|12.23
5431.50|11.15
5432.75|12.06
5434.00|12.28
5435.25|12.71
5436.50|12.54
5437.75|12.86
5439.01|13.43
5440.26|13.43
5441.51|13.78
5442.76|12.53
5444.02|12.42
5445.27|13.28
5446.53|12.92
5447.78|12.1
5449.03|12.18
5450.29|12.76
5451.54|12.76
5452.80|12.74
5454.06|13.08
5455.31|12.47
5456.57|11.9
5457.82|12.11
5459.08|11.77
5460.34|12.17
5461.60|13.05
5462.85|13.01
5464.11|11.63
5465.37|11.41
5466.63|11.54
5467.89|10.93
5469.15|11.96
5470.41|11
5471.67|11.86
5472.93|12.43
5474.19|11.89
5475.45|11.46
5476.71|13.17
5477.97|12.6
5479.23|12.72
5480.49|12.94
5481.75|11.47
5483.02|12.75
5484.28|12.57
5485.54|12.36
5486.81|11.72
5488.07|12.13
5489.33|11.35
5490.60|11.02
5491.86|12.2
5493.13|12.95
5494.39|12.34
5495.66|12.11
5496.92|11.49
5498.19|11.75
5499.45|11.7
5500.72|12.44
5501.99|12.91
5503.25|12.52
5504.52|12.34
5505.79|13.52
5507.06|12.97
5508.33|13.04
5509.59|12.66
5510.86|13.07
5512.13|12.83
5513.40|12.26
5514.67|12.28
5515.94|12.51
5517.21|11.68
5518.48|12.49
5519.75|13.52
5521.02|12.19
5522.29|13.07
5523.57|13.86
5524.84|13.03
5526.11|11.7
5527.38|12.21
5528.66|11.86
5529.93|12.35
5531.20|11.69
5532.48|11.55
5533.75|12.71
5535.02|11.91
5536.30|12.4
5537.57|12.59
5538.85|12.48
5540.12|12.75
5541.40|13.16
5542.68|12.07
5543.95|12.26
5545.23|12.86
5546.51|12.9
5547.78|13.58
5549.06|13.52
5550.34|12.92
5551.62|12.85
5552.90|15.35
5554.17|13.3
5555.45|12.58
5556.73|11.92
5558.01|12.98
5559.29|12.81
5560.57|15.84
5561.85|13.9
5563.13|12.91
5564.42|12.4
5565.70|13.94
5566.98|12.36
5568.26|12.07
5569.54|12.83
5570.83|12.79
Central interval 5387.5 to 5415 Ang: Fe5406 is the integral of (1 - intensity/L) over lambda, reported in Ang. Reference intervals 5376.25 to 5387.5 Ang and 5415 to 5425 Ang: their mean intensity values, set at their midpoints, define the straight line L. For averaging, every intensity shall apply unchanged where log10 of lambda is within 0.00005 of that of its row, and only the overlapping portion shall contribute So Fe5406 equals 1.9 Ang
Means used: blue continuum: 12.8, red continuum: 13.2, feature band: 12.1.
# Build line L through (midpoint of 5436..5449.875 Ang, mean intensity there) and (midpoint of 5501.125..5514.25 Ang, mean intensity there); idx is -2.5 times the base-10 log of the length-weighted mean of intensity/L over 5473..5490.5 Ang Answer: 0.05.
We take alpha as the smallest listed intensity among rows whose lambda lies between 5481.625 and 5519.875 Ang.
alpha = 11.02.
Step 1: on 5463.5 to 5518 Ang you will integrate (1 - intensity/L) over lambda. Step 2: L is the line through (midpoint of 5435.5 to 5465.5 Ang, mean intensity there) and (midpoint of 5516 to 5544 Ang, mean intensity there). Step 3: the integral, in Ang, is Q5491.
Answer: 1.4 Ang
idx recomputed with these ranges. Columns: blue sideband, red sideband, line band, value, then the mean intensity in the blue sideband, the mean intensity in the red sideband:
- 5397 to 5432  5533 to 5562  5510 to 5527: 0.02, 12.6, 13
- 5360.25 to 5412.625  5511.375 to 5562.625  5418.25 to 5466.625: 0.00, 12.6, 12.8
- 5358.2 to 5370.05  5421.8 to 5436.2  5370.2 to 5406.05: 0.05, 13.2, 12.6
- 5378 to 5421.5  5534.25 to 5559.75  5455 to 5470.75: 0.06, 12.4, 12.9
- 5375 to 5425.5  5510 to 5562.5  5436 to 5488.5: 0.02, 12.6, 12.8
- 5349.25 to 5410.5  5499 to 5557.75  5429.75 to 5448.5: 0.00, 12.6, 12.7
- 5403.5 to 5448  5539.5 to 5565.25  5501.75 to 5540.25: 0.04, 12.7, 13.1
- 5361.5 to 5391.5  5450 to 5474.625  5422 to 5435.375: -0.02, 12.9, 12.1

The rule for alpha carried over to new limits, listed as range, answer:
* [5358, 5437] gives 10.81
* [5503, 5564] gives 11.55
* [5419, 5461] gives 11.15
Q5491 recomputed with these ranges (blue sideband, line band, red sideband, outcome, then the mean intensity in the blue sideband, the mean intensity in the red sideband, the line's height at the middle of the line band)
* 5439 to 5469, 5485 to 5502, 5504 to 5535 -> 0.7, 12.4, 12.5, 12.5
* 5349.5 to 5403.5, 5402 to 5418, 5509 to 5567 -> 0.2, 12.7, 12.8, 12.7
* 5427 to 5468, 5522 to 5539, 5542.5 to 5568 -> 0.8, 12.5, 13.2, 13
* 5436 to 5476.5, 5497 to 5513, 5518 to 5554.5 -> 0.0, 12.4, 12.7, 12.6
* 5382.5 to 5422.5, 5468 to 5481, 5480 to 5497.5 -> 0.0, 12.4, 12.1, 12.2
